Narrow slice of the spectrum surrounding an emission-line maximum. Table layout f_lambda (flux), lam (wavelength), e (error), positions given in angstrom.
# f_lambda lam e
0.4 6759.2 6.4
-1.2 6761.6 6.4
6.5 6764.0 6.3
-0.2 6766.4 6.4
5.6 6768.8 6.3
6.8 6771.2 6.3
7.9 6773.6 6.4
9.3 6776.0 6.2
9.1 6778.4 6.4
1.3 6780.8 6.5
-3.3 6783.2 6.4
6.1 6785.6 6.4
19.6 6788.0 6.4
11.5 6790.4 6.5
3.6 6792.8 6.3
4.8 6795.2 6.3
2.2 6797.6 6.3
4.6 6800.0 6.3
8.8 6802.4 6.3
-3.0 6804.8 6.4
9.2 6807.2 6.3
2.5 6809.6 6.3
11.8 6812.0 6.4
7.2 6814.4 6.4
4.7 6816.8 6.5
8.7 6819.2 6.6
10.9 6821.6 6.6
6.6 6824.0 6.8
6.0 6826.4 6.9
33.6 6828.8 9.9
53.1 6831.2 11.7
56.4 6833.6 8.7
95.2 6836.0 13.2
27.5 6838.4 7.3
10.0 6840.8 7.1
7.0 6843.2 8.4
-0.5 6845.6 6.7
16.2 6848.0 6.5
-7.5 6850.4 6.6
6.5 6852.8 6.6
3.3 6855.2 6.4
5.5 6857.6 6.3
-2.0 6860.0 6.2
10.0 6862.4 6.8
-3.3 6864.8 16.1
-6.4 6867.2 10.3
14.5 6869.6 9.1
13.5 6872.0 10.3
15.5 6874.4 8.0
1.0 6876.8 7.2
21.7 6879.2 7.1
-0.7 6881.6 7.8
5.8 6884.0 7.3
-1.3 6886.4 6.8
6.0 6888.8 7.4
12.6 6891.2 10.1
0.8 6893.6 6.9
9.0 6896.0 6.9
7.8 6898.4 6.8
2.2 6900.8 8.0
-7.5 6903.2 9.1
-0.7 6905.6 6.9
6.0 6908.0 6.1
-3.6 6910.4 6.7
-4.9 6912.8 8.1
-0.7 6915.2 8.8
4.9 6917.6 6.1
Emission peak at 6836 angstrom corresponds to [O II]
